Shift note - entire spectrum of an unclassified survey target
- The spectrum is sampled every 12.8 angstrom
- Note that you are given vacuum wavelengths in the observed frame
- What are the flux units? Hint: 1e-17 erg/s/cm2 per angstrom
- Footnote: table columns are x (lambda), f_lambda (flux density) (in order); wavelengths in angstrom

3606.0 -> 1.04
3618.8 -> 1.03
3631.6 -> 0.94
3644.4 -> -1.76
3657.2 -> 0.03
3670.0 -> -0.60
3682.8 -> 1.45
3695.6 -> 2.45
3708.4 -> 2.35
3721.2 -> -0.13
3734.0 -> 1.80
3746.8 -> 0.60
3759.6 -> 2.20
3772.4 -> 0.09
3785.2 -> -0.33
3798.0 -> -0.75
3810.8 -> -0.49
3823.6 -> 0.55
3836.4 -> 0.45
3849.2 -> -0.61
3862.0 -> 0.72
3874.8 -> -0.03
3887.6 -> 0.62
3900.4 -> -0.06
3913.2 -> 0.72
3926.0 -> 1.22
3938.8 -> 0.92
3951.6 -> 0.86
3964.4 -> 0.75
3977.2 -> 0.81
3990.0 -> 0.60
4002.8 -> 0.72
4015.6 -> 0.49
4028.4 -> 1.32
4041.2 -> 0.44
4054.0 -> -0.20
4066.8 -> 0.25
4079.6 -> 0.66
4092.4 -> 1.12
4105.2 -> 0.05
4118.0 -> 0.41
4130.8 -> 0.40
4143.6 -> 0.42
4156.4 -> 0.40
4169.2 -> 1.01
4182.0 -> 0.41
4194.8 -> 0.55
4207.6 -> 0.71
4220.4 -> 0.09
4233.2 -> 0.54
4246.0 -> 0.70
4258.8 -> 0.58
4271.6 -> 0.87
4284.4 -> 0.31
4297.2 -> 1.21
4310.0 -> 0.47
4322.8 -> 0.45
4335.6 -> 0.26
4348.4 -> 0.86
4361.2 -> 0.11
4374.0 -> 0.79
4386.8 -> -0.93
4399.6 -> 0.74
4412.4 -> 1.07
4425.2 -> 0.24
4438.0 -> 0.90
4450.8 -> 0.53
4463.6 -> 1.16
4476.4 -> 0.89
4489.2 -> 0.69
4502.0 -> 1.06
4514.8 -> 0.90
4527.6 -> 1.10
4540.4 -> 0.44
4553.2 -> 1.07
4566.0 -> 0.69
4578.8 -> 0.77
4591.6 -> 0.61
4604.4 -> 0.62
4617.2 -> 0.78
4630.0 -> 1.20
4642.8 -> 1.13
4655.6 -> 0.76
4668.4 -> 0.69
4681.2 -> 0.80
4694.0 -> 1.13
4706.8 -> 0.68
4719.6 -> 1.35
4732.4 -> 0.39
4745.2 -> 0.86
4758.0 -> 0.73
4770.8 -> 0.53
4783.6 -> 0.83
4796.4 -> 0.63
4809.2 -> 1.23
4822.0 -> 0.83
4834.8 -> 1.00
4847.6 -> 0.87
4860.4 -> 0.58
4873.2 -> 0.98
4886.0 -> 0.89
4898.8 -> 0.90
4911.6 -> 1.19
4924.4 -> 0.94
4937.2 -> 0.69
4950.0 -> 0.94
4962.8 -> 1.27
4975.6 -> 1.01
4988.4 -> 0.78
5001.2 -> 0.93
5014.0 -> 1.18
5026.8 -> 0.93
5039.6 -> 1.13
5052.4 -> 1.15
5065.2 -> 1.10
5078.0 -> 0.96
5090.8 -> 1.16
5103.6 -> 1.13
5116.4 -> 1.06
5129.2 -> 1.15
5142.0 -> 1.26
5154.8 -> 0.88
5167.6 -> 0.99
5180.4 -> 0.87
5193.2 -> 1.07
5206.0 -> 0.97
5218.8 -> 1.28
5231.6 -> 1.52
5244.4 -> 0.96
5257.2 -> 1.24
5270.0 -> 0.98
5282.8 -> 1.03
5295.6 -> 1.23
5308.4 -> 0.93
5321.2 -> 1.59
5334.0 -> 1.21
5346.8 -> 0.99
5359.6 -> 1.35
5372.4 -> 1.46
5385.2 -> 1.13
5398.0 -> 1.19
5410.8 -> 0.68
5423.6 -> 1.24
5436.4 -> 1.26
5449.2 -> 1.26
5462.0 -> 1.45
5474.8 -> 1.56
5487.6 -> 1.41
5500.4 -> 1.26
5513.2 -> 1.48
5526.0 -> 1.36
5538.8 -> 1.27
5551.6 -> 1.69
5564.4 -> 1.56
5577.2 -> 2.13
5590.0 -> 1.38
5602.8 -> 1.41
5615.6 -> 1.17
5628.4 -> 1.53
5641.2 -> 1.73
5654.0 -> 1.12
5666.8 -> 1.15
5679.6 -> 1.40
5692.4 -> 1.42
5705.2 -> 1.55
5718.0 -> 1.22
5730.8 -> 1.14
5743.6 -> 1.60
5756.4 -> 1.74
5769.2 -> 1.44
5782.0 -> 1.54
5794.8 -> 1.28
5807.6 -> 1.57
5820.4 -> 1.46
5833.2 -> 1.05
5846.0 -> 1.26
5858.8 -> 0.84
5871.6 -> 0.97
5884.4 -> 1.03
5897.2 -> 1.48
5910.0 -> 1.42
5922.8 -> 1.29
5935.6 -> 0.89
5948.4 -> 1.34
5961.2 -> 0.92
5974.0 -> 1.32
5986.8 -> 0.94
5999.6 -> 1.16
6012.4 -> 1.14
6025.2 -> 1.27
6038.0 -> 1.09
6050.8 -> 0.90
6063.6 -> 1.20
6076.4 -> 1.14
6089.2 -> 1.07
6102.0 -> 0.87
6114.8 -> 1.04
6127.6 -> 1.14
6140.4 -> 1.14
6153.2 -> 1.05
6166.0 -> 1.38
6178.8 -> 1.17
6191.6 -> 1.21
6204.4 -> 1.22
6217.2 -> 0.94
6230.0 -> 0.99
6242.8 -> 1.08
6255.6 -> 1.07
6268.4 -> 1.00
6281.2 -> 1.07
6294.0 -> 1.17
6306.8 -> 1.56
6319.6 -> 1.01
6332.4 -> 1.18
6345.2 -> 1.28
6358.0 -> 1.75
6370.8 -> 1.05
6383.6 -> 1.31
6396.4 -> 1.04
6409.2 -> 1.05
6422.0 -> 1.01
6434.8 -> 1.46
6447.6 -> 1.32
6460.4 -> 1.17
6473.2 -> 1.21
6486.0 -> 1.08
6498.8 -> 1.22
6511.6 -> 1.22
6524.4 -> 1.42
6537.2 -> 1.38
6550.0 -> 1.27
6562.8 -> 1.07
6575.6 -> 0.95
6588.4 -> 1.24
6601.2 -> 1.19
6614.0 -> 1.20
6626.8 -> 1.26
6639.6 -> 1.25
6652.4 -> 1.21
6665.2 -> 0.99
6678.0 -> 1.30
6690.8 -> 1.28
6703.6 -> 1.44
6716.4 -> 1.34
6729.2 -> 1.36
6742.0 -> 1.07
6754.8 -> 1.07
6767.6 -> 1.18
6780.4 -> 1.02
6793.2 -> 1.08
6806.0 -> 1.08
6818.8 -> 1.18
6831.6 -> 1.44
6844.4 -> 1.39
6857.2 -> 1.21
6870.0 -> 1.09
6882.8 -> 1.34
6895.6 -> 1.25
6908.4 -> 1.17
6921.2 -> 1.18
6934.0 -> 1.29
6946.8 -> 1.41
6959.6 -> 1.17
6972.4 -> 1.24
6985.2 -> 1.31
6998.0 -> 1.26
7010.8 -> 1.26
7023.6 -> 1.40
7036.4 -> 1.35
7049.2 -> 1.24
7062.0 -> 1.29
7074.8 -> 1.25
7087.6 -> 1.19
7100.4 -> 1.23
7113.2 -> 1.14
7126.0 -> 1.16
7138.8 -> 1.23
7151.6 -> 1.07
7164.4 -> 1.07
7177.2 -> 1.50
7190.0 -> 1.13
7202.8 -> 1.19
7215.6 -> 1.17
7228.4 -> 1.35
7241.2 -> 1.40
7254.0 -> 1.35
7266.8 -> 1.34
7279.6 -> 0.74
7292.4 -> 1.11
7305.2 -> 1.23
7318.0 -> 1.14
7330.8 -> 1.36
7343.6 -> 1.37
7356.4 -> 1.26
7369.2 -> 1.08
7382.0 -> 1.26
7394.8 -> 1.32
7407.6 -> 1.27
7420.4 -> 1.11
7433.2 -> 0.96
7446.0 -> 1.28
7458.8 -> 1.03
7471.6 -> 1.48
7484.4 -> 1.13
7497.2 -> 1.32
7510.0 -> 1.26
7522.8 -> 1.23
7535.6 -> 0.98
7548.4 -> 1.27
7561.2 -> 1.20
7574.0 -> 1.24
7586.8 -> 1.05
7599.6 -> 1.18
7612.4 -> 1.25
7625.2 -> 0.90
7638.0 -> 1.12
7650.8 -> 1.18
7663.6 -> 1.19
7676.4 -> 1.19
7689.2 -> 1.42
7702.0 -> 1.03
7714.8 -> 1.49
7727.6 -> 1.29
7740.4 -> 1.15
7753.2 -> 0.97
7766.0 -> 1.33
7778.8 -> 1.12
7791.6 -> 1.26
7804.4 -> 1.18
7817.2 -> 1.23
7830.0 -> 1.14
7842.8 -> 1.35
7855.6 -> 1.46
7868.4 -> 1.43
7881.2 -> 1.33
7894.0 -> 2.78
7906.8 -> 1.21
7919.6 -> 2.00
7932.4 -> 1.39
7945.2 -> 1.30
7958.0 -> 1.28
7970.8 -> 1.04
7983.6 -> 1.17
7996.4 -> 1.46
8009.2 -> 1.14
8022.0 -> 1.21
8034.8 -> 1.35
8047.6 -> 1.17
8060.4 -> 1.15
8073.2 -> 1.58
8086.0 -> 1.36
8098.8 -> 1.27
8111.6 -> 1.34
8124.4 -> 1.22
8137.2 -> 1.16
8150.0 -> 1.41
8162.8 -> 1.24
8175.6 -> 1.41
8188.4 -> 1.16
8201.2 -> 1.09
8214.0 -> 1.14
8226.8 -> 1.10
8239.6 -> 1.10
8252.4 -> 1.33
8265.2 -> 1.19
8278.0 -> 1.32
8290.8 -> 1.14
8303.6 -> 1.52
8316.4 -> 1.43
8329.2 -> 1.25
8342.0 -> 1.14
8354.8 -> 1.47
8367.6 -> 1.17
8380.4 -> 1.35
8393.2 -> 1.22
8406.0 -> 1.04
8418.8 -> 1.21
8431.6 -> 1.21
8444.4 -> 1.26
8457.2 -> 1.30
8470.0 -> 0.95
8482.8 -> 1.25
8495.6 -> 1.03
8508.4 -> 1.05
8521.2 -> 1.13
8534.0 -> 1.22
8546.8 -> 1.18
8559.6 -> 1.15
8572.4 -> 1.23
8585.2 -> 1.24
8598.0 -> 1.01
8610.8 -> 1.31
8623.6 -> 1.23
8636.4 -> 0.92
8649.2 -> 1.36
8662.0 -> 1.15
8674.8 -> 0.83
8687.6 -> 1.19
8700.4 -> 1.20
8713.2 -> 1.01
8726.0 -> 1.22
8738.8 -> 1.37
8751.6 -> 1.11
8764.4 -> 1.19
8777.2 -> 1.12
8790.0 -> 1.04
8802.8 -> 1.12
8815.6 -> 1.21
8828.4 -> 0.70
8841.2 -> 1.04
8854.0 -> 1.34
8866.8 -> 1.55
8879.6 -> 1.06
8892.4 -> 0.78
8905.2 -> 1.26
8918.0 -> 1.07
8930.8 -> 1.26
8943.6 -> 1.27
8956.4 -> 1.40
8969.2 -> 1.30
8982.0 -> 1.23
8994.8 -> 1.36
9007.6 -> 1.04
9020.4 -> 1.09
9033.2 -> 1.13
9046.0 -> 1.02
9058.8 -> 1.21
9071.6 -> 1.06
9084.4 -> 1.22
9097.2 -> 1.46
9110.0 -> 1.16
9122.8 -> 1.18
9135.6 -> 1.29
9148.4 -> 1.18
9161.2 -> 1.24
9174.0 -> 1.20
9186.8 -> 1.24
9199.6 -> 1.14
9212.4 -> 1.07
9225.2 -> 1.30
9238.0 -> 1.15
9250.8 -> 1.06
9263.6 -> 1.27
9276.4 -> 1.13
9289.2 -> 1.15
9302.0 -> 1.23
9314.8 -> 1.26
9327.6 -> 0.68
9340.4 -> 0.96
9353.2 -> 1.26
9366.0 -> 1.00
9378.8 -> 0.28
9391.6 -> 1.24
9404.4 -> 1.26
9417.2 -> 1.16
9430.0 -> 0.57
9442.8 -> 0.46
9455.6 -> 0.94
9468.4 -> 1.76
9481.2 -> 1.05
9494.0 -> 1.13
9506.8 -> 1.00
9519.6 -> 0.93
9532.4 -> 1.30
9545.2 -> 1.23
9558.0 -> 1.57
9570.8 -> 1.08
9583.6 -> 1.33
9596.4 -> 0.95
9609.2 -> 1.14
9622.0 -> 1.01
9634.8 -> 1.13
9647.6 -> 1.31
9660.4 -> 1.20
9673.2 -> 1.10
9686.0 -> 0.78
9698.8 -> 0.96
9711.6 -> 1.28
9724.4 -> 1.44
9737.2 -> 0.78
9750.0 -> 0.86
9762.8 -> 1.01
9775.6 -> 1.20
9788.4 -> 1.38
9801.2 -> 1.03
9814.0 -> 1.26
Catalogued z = 0.202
